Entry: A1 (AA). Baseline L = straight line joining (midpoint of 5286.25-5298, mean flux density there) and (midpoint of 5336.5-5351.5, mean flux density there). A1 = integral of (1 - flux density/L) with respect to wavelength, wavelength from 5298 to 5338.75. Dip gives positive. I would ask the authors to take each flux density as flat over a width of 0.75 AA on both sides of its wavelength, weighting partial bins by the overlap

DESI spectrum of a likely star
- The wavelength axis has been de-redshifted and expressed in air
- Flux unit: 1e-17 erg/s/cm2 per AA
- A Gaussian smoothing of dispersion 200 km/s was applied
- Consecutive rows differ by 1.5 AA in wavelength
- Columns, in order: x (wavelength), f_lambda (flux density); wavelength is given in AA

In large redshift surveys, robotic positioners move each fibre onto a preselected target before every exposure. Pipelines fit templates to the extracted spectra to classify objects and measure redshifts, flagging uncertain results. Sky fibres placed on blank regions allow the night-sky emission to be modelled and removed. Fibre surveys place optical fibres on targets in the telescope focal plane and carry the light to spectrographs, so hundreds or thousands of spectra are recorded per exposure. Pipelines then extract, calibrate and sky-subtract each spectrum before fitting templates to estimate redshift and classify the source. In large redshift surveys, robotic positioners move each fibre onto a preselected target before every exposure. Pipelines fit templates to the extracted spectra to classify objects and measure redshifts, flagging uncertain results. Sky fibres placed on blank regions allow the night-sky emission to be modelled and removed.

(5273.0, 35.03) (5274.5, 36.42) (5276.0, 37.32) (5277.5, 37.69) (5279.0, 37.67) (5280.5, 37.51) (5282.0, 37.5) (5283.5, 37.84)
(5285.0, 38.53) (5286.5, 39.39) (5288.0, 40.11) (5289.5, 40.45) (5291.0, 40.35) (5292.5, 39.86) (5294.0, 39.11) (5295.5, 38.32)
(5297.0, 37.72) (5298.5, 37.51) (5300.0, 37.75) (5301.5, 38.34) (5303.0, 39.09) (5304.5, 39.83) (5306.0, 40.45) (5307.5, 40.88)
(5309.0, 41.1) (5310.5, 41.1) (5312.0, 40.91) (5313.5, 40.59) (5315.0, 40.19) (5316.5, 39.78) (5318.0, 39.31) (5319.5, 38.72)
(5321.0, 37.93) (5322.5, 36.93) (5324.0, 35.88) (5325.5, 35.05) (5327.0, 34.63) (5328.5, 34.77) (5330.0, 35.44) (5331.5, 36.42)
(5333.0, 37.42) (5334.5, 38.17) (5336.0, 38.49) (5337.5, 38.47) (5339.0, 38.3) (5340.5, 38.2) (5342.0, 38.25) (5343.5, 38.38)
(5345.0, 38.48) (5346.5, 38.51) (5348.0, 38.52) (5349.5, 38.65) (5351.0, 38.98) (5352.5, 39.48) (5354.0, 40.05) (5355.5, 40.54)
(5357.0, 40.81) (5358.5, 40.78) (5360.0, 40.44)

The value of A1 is 0.6 AA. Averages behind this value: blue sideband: 39.4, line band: 38.3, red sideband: 38.5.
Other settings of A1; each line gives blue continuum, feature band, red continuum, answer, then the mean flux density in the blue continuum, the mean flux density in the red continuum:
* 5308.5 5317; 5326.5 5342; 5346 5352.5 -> 0.94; 40.6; 38.8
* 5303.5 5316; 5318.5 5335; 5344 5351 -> 1.32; 40.6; 38.6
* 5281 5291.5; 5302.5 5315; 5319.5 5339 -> -0.87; 39.1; 36.8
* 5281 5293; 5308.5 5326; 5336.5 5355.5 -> 0.00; 39.2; 38.8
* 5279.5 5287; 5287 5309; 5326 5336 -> -1.05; 38.1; 36.3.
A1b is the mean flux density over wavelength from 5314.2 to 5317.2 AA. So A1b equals 40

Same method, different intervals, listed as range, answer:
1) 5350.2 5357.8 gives 40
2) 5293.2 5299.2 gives 38.2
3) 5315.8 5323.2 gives 38.5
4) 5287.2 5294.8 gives 40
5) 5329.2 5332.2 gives 35.9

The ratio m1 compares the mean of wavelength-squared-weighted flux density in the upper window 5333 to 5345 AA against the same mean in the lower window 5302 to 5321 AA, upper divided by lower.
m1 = 0.97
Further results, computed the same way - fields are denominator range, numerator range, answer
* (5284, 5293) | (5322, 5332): 0.91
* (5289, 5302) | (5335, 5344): 1.00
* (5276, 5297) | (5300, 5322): 1.04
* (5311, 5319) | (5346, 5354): 0.98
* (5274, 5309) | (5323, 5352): 0.98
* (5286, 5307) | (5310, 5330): 0.98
